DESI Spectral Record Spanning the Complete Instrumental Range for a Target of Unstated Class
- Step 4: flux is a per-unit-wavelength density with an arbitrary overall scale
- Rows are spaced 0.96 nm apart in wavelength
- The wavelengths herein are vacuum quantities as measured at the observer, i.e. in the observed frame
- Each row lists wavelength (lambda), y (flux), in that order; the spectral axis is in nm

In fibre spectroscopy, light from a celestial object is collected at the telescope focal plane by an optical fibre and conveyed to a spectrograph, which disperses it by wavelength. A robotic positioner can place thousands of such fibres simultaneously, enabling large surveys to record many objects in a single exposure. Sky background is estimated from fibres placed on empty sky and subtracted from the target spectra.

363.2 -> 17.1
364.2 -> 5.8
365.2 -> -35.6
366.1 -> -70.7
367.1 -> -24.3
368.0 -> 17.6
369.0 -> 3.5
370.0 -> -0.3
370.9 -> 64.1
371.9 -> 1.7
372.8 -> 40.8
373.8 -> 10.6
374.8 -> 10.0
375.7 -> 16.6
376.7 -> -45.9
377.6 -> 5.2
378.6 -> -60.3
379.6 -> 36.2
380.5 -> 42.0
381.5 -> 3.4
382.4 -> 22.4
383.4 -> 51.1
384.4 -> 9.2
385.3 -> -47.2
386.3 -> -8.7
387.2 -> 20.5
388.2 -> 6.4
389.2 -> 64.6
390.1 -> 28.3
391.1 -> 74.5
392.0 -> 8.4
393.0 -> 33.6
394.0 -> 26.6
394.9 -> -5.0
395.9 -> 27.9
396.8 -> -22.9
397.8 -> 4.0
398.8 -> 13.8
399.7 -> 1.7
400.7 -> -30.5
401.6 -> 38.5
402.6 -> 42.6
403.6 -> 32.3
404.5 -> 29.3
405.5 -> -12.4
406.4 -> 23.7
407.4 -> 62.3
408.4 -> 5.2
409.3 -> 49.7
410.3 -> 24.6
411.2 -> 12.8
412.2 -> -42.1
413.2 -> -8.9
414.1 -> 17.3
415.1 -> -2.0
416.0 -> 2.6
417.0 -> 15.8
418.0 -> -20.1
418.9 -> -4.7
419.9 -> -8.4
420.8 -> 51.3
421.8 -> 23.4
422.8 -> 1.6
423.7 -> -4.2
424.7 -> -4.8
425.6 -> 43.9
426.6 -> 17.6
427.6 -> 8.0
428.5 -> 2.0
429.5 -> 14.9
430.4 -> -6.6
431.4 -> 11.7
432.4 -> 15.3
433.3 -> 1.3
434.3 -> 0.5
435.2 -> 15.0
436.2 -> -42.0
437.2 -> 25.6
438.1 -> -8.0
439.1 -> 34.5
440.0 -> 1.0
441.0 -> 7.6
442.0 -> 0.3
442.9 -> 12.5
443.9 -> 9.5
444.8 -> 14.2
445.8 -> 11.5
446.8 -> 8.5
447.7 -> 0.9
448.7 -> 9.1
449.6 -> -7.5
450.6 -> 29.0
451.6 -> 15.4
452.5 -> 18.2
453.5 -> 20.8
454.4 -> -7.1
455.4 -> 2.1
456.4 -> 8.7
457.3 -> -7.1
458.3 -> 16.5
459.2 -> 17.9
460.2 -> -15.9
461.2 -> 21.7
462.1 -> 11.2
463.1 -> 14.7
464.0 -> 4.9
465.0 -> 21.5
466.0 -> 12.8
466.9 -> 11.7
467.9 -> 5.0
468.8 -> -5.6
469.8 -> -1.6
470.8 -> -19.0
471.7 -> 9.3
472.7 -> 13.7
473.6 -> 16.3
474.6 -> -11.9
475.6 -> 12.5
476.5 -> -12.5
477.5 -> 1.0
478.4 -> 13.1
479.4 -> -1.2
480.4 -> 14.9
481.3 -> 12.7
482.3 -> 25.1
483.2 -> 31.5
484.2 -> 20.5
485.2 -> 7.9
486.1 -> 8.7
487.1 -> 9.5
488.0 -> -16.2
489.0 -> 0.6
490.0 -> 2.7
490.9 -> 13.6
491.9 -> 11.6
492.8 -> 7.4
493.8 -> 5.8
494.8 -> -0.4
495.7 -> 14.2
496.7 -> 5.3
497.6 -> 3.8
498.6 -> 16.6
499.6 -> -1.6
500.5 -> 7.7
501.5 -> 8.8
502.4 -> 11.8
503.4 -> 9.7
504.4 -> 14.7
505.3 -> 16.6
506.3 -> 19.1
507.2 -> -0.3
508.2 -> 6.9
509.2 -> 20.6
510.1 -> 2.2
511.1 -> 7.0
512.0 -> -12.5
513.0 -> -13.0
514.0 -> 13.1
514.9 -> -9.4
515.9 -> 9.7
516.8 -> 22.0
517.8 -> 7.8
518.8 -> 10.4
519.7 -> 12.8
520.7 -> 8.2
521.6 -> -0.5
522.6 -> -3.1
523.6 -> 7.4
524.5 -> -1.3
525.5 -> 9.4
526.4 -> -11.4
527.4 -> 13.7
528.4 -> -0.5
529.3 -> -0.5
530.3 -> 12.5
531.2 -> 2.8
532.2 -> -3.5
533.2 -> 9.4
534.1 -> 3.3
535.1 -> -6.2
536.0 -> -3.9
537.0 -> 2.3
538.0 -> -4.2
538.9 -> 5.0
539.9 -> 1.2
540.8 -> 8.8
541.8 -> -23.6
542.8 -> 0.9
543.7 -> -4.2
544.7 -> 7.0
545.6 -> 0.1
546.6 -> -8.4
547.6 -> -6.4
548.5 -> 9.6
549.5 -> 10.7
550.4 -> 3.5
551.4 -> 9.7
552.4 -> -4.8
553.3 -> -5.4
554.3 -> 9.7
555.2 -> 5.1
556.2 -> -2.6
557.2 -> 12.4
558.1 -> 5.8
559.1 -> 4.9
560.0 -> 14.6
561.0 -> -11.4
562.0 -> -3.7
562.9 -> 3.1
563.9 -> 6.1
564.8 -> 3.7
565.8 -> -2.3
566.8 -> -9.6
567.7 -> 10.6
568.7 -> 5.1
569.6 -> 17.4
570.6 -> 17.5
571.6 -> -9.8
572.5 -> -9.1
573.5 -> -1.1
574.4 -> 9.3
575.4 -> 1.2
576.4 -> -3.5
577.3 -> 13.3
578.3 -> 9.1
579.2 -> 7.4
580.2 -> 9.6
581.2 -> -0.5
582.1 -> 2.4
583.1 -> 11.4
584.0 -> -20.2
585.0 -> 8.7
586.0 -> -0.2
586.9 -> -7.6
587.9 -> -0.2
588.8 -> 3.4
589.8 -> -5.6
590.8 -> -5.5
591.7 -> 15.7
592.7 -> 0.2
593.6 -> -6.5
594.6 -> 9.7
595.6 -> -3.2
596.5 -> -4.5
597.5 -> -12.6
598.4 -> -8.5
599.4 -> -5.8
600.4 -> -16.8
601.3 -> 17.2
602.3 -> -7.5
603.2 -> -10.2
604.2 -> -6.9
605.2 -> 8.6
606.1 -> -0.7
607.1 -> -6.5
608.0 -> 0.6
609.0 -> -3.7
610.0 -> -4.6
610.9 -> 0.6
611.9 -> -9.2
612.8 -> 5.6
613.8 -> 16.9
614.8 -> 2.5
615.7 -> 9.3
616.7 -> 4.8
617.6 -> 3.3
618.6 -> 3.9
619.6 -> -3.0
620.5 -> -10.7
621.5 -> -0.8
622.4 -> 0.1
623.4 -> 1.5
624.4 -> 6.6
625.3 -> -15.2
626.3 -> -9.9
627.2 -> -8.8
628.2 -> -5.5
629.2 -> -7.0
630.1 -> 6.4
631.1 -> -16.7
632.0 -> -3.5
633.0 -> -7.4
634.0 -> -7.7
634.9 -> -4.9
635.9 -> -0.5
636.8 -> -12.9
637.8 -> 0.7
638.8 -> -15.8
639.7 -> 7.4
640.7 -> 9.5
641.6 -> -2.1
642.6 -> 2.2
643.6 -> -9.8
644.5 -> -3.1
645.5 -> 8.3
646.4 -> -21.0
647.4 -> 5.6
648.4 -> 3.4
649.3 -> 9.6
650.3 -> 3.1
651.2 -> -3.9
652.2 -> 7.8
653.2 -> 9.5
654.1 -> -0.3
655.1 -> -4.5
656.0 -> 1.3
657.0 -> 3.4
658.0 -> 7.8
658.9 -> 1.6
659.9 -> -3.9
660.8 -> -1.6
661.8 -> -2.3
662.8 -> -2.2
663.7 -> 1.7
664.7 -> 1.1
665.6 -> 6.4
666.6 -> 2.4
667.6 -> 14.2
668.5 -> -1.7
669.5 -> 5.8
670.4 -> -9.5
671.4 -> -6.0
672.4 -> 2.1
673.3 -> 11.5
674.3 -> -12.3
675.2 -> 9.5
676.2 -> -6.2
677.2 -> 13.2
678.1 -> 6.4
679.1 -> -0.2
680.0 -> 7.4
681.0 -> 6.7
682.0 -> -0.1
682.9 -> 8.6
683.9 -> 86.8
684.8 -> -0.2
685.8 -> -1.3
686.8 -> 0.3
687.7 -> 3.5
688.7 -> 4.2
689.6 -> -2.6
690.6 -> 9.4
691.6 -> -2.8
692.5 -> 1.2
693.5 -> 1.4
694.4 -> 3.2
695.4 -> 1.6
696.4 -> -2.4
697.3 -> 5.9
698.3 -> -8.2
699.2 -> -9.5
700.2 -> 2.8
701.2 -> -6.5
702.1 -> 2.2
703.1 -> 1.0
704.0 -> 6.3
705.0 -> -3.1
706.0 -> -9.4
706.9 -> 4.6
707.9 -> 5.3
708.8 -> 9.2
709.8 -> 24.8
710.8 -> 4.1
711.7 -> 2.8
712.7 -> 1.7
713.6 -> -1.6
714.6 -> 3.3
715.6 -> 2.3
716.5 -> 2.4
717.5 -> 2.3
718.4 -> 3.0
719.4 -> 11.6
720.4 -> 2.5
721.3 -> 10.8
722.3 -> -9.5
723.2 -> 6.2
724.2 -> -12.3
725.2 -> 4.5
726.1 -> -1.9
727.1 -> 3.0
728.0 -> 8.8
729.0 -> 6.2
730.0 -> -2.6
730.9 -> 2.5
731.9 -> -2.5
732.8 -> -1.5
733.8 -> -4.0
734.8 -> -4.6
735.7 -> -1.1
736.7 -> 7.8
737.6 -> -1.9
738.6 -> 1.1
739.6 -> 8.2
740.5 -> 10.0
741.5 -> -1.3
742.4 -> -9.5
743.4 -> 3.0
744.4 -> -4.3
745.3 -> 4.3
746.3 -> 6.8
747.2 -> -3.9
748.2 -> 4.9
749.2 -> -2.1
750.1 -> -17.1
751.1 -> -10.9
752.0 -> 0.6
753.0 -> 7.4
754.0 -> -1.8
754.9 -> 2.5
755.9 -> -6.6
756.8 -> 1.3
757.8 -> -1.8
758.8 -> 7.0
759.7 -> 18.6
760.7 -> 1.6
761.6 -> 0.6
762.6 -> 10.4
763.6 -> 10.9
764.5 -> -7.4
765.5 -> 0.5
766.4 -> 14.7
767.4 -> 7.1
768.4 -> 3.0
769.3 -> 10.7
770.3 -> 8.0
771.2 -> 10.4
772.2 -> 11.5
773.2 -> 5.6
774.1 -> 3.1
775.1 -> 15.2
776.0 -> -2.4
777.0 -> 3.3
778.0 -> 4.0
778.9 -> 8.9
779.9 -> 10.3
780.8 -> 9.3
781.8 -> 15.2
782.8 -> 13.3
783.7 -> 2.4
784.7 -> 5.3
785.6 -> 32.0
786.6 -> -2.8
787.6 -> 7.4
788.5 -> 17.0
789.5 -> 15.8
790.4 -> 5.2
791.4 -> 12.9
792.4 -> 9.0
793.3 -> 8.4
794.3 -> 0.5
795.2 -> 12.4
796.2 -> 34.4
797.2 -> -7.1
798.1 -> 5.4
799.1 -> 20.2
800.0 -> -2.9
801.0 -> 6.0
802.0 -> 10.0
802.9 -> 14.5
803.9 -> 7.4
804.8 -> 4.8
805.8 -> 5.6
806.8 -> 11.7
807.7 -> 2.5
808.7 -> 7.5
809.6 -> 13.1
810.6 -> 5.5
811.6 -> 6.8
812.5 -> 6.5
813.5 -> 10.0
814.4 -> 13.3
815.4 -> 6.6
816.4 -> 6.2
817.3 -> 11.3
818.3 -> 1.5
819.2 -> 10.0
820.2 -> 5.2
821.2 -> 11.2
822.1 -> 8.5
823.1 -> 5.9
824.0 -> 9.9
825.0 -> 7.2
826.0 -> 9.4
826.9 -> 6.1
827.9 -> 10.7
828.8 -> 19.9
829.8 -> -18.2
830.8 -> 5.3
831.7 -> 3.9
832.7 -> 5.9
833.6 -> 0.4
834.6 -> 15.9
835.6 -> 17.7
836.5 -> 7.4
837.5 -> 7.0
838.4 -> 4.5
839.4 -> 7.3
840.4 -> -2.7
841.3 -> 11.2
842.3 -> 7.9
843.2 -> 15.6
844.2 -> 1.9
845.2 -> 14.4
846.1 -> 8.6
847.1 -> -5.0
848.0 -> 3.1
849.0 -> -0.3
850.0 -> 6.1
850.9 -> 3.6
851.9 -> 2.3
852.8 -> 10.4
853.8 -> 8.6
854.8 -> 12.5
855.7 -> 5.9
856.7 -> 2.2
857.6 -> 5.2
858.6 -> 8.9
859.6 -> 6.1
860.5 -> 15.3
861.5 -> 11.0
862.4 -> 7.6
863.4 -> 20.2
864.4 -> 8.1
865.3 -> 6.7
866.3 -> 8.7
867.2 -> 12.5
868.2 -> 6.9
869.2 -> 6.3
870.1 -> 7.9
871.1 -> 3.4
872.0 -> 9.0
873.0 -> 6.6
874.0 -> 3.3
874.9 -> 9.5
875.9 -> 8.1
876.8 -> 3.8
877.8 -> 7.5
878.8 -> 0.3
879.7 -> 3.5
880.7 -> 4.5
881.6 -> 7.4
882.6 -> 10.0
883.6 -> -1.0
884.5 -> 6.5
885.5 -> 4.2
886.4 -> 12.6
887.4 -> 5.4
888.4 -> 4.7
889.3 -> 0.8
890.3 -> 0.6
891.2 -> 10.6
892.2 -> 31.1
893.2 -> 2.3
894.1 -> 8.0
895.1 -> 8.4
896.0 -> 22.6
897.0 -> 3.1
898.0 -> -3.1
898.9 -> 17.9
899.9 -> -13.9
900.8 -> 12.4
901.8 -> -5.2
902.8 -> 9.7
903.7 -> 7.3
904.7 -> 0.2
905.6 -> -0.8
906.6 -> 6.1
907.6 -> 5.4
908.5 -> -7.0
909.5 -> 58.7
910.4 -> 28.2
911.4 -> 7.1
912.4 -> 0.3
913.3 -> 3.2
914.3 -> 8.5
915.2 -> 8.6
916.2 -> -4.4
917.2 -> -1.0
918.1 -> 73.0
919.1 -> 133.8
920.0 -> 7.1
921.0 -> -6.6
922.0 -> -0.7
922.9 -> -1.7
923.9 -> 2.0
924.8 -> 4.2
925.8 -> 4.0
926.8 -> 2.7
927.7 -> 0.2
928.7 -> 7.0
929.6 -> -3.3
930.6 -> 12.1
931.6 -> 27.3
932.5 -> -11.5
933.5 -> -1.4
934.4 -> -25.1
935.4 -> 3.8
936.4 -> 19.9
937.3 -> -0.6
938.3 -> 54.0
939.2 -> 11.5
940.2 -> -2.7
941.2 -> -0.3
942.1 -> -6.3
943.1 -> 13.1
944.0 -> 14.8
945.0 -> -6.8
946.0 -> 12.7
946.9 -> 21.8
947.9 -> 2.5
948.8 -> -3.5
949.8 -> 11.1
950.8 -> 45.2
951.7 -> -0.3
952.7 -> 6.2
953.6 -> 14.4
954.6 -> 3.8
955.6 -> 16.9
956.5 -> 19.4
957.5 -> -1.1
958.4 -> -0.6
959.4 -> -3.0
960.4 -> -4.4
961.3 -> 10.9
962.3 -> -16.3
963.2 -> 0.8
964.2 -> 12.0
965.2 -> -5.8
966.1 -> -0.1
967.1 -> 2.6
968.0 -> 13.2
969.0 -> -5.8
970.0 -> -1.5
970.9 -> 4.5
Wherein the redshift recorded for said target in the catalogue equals 0.834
